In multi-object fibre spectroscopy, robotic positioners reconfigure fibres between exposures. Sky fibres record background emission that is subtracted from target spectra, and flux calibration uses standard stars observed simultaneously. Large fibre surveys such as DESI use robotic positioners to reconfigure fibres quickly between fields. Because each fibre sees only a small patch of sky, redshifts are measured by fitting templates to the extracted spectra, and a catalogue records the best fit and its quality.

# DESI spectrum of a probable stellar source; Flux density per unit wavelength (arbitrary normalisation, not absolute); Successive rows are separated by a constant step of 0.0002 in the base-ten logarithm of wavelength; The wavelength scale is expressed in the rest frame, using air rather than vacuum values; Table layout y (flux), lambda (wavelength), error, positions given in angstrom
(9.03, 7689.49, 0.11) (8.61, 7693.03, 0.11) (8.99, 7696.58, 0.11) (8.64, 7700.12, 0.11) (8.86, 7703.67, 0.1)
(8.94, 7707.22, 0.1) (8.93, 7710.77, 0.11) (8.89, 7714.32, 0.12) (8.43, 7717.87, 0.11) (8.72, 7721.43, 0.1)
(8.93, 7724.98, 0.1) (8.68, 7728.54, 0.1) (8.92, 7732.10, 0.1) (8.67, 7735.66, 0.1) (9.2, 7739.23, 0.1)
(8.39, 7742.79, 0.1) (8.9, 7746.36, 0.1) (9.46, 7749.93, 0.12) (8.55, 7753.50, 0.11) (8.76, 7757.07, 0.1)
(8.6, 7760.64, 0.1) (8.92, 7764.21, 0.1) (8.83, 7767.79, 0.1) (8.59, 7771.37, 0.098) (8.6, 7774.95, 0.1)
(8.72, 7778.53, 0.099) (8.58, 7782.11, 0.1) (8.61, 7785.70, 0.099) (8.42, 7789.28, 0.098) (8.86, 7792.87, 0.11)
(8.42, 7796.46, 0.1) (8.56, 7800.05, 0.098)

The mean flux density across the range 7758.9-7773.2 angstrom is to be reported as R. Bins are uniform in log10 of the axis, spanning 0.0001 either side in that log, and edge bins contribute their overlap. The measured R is 8.73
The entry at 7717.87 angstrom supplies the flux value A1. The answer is 8.43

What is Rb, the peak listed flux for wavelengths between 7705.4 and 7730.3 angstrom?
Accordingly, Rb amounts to 8.94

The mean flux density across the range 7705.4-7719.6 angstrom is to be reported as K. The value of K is 8.8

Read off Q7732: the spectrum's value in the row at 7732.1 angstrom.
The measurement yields 8.92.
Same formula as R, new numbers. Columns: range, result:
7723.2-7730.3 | 8.81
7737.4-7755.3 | 8.9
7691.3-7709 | 8.81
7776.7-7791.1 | 8.58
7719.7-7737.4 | 8.79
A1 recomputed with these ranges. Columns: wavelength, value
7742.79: 8.39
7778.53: 8.72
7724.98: 8.93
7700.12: 8.64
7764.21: 8.92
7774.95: 8.6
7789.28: 8.42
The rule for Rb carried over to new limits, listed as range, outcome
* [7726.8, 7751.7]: 9.46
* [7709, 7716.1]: 8.93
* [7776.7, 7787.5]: 8.72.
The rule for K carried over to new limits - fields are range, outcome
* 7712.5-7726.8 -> 8.75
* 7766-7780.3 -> 8.68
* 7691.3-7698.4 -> 8.8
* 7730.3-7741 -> 8.92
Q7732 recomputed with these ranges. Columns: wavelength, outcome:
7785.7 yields 8.61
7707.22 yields 8.94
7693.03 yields 8.61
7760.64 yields 8.6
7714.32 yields 8.89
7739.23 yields 9.2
